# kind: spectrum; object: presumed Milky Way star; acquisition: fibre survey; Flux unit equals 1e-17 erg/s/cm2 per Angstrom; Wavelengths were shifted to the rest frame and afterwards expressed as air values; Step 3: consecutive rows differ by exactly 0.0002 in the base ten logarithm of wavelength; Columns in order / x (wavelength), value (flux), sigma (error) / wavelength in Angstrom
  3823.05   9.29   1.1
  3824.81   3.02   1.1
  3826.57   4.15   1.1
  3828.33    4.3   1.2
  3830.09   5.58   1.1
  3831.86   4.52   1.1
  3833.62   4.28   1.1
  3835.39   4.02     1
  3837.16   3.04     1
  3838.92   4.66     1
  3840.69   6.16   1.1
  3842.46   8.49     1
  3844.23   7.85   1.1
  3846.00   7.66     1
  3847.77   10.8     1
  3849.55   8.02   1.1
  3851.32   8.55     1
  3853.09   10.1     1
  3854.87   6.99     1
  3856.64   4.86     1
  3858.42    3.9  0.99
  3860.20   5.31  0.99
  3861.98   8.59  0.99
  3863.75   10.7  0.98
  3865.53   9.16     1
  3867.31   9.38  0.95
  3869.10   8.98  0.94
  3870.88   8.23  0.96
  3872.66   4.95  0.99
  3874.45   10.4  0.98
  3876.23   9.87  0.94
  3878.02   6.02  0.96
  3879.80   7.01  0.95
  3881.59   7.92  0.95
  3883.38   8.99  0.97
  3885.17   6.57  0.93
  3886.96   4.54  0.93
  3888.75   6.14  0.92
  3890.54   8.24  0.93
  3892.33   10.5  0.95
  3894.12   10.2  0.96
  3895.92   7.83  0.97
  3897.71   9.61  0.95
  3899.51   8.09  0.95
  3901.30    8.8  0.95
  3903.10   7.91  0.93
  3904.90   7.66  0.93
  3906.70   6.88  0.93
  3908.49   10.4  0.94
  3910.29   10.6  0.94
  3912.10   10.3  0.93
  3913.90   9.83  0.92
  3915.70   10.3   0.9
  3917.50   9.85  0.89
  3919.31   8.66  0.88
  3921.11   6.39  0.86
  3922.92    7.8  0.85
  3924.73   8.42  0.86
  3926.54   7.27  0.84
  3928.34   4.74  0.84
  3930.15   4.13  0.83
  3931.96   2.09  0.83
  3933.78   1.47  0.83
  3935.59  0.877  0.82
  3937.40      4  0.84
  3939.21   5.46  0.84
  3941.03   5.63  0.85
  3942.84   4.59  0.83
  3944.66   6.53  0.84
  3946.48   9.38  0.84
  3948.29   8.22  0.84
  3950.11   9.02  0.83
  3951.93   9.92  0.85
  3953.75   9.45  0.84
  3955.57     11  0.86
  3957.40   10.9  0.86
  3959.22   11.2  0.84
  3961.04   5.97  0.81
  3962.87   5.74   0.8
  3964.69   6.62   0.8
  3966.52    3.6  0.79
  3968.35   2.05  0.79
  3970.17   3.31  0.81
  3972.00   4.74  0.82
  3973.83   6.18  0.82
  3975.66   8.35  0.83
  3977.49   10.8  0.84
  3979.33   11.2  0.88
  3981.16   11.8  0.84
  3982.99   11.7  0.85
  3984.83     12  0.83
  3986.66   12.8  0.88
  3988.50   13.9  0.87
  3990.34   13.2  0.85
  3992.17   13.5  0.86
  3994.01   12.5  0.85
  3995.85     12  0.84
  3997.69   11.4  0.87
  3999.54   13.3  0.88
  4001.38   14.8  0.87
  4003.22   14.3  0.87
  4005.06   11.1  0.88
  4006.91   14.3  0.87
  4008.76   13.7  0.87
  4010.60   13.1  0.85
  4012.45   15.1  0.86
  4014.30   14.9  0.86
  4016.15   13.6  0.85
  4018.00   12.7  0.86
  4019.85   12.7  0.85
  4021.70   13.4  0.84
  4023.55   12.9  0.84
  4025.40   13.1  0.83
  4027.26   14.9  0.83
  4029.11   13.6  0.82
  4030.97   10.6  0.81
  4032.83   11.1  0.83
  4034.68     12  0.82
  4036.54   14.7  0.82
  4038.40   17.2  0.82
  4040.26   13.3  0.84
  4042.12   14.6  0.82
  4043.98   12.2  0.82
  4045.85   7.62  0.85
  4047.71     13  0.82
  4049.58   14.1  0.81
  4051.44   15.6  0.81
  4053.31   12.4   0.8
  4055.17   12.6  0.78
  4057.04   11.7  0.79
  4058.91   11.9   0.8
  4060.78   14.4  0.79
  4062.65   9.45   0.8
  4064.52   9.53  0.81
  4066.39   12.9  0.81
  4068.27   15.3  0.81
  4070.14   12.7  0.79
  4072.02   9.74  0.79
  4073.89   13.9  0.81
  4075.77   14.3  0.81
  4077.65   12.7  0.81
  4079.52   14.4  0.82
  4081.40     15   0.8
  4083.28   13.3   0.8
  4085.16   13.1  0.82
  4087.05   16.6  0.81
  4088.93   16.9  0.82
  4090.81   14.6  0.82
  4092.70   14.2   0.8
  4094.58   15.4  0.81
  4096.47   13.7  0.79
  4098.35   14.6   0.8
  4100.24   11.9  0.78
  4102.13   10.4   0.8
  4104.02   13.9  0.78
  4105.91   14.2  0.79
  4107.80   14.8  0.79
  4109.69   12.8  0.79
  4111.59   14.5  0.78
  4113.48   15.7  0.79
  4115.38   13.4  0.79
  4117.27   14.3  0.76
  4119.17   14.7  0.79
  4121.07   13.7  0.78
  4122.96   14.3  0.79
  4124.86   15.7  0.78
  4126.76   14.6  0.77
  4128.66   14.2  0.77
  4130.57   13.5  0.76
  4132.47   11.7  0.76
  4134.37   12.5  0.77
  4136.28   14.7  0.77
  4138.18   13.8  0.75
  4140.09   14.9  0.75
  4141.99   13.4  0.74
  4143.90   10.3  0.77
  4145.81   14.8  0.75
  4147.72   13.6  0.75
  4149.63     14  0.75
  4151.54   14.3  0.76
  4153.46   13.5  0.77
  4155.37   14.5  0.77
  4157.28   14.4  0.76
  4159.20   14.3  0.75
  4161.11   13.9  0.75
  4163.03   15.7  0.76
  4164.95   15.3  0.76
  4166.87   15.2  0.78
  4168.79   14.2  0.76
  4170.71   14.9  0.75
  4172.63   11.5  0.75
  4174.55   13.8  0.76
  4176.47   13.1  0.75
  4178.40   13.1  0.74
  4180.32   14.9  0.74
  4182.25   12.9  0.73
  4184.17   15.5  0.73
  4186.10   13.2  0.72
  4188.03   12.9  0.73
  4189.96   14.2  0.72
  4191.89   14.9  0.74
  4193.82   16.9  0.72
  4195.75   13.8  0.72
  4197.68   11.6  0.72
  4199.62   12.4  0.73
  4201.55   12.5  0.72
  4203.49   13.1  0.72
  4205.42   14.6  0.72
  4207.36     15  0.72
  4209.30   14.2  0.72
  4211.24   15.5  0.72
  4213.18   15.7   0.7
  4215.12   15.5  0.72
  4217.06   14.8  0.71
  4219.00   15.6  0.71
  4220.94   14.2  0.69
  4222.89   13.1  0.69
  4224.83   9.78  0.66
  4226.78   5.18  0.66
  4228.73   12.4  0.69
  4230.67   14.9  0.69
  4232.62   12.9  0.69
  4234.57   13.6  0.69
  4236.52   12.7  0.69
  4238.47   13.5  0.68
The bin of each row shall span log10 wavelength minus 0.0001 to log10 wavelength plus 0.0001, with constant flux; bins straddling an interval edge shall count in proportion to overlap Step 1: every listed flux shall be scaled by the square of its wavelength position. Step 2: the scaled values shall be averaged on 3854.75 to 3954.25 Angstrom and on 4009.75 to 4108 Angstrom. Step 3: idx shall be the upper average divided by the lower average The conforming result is 1.9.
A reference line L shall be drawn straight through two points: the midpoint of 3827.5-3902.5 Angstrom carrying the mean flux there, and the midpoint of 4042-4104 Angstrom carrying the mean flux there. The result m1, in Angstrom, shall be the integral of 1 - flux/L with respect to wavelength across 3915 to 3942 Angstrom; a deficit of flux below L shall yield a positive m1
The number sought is 9.83 Angstrom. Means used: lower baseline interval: 7.39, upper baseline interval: 13.2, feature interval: 5.77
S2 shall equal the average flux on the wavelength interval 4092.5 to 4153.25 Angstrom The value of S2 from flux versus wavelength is 13.8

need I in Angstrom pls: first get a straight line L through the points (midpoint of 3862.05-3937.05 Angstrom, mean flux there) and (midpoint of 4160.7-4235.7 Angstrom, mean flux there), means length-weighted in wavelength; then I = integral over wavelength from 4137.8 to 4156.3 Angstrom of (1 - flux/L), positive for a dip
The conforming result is -1.4 Angstrom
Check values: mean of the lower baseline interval 7.73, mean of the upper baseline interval 13.7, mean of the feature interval 13.7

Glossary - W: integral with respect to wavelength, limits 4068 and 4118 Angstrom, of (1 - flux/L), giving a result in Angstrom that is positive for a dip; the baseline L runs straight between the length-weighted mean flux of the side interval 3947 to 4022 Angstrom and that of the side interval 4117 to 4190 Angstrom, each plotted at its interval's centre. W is -4.4 Angstrom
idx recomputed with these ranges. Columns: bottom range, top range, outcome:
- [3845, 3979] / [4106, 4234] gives 2.10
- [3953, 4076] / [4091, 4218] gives 1.28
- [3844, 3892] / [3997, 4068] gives 1.81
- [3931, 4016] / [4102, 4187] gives 1.62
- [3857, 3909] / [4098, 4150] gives 1.94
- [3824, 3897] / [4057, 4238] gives 2.22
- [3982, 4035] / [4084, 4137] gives 1.13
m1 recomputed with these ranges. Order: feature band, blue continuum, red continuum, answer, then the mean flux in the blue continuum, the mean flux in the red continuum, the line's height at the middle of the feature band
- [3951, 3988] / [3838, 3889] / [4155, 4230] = 4.2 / 7.63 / 13.8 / 9.62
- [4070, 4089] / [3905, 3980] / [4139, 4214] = -4.4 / 7.16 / 14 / 11.2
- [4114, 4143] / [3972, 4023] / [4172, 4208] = -1.5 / 12.4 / 13.7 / 13.3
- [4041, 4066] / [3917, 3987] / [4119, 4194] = -4.0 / 7.22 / 14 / 10.6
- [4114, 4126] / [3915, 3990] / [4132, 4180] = -1.6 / 7.56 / 13.9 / 12.7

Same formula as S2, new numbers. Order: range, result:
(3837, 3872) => 7.65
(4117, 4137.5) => 14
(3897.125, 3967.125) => 7.42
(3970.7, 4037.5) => 12.3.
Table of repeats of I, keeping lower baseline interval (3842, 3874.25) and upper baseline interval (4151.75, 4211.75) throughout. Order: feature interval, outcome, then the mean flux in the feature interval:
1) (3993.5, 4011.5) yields -4.0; 13.1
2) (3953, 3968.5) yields 3.5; 7.63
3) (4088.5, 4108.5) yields -2.4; 14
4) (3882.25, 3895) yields 1.0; 7.88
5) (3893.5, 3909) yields 0.4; 8.53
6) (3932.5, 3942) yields 6.0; 3.44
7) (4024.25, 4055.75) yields -4.8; 13.1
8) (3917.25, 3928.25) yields 1.7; 7.71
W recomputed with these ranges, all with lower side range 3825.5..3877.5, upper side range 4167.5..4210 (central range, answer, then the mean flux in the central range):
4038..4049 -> -2.0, 12.8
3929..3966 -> 10.0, 6.57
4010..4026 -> -4.9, 13.5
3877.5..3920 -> -2.7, 8.48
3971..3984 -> 0.4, 9.23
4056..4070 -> -1.2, 12.2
